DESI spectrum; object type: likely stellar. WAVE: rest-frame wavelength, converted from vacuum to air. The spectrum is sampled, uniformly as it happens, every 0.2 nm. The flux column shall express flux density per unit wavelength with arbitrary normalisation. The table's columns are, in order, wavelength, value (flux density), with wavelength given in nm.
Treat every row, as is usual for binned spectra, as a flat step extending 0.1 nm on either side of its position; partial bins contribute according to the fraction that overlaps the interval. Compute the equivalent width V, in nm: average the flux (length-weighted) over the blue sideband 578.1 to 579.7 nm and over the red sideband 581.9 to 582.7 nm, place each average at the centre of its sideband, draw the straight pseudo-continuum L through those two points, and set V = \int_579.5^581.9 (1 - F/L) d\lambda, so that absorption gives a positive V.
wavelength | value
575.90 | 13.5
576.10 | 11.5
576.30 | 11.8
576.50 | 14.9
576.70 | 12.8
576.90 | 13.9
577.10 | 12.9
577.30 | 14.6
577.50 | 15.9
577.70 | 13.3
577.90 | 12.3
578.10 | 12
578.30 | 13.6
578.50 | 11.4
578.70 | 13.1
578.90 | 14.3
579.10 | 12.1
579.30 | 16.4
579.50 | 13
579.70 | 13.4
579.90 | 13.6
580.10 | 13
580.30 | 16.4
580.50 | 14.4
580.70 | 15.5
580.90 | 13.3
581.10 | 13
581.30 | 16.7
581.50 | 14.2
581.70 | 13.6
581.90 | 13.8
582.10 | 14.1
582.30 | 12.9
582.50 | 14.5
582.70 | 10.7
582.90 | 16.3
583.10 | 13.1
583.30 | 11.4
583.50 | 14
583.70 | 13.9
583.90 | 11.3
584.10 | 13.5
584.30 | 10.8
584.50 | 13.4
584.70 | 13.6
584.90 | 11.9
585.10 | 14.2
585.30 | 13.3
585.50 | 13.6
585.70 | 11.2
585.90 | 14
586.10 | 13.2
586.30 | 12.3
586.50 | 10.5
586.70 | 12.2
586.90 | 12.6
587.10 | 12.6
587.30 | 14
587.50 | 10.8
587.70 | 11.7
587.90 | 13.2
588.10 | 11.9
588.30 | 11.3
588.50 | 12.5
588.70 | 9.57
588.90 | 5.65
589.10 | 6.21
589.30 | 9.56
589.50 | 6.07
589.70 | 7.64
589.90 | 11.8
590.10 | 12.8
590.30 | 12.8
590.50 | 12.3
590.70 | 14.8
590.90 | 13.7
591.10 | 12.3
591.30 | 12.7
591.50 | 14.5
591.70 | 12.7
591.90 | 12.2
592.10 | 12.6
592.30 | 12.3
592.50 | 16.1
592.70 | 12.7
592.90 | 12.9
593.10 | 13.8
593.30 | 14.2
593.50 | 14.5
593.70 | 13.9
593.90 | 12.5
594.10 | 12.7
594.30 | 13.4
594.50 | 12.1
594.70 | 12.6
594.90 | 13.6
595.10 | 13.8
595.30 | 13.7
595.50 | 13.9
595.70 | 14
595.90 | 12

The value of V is -0.15 nm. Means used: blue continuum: 13.3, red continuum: 13.4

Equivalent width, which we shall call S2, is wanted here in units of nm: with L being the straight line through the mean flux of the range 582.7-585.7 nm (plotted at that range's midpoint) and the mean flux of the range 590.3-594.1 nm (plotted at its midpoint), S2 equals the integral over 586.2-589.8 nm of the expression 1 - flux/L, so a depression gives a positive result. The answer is 0.71 nm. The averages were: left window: 13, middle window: 10.6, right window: 13.3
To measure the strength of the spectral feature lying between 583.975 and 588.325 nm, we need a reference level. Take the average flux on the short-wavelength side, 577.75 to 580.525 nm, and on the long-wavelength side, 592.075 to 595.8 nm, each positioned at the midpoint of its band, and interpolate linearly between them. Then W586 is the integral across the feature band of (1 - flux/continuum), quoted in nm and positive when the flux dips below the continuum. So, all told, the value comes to 0.29 nm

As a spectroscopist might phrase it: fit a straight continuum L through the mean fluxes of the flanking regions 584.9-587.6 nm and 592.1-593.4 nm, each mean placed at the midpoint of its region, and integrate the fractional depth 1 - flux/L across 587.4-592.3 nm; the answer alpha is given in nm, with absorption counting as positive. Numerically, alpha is 0.687 nm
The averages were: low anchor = 12.6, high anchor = 13.6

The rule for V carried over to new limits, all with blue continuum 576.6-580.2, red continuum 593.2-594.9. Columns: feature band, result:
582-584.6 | 0.06 nm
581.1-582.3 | -0.08 nm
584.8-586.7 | 0.10 nm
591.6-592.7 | 0.01 nm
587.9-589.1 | 0.29 nm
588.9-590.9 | 0.44 nm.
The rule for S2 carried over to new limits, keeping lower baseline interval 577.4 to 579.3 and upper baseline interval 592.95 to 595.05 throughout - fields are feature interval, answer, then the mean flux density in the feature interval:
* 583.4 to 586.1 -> 0.06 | 13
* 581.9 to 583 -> -0.03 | 13.7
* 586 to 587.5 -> 0.11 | 12.4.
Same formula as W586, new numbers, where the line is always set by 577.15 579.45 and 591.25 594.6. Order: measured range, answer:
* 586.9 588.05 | 0.08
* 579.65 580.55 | -0.05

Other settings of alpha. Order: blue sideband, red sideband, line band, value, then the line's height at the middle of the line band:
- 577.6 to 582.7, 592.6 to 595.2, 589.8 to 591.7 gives 0.05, 13.4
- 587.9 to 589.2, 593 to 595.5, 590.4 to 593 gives -0.32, 11.8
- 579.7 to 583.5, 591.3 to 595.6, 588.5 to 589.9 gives 0.56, 13.5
